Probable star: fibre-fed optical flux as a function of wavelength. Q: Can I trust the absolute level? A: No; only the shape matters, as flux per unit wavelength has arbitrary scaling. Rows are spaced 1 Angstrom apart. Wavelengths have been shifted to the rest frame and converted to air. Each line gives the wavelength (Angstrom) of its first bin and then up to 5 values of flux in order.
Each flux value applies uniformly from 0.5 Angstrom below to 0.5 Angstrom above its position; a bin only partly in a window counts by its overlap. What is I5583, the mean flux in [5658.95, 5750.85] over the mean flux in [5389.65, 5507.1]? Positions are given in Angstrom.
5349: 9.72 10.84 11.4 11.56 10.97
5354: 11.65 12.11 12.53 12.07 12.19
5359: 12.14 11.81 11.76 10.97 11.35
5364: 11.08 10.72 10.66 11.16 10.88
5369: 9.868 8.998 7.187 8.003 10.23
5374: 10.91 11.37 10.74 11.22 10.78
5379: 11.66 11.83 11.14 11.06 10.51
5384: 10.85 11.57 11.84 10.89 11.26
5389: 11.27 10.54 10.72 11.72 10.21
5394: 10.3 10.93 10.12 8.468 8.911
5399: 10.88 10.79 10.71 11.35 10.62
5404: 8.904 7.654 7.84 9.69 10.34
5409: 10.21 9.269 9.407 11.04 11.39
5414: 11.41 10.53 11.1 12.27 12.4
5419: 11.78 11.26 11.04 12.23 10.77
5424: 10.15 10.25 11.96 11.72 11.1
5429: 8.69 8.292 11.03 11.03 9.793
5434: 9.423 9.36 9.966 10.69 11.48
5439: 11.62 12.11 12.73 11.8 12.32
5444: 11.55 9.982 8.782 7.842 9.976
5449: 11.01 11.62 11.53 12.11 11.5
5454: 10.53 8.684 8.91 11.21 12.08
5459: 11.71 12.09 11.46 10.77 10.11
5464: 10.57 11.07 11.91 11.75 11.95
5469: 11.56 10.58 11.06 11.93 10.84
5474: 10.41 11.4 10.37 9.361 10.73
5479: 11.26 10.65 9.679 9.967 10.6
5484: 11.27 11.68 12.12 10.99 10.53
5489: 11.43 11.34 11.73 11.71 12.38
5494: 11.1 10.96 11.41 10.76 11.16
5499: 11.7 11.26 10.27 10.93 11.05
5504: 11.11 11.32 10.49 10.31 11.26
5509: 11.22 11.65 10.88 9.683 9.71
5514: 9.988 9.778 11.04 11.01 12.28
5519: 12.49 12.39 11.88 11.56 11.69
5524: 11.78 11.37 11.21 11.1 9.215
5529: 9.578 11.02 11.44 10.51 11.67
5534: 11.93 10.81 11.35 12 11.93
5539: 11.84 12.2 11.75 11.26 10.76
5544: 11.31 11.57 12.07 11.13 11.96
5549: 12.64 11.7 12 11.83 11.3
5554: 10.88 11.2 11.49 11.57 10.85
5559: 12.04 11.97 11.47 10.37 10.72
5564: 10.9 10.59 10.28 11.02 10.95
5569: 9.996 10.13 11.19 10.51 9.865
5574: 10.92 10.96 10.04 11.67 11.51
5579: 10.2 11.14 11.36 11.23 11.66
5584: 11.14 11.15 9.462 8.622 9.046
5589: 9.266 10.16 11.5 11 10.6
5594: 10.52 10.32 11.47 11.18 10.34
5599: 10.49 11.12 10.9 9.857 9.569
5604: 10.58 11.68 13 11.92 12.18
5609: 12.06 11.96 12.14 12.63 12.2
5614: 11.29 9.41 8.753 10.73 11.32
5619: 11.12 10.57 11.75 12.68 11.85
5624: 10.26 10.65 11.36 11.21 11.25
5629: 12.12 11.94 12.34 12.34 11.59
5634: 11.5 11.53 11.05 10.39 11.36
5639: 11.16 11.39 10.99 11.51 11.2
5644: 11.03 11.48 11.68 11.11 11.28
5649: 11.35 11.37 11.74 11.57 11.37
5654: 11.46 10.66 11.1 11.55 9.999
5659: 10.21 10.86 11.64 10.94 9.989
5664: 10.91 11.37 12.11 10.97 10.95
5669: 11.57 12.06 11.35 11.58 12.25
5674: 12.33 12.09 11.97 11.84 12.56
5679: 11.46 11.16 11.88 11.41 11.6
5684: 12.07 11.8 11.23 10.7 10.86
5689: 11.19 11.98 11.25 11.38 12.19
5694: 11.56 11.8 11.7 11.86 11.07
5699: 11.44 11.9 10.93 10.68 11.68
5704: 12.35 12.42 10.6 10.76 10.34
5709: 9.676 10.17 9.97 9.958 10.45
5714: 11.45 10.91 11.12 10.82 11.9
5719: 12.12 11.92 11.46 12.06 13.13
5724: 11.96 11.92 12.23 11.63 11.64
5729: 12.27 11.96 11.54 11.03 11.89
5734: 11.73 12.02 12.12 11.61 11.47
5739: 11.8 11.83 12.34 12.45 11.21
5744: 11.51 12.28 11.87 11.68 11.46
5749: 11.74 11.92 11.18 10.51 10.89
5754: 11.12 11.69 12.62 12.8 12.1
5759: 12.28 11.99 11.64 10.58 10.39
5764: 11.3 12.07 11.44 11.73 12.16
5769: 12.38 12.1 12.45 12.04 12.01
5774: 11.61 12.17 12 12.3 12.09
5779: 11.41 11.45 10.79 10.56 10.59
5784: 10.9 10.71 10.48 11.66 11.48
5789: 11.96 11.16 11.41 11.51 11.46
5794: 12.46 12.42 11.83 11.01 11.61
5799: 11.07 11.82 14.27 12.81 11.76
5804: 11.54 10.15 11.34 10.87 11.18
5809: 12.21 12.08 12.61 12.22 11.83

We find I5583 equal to 1.1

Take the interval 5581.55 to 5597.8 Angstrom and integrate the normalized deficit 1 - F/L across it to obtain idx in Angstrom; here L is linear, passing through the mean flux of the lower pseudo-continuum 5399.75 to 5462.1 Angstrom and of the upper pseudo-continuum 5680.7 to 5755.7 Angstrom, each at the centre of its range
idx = 0.9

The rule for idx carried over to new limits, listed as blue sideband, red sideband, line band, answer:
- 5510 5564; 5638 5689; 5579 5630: 1.5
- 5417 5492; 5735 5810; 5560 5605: 2.3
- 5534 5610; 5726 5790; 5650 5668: 0.4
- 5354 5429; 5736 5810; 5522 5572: -0.6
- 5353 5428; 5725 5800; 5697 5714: 0.9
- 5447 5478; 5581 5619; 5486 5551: -2.0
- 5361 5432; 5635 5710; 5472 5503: -0.5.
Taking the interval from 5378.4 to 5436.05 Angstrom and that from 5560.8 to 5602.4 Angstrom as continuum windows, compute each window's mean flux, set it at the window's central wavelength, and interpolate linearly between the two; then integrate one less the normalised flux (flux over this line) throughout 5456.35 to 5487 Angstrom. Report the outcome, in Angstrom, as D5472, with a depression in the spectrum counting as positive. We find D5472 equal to -1.3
